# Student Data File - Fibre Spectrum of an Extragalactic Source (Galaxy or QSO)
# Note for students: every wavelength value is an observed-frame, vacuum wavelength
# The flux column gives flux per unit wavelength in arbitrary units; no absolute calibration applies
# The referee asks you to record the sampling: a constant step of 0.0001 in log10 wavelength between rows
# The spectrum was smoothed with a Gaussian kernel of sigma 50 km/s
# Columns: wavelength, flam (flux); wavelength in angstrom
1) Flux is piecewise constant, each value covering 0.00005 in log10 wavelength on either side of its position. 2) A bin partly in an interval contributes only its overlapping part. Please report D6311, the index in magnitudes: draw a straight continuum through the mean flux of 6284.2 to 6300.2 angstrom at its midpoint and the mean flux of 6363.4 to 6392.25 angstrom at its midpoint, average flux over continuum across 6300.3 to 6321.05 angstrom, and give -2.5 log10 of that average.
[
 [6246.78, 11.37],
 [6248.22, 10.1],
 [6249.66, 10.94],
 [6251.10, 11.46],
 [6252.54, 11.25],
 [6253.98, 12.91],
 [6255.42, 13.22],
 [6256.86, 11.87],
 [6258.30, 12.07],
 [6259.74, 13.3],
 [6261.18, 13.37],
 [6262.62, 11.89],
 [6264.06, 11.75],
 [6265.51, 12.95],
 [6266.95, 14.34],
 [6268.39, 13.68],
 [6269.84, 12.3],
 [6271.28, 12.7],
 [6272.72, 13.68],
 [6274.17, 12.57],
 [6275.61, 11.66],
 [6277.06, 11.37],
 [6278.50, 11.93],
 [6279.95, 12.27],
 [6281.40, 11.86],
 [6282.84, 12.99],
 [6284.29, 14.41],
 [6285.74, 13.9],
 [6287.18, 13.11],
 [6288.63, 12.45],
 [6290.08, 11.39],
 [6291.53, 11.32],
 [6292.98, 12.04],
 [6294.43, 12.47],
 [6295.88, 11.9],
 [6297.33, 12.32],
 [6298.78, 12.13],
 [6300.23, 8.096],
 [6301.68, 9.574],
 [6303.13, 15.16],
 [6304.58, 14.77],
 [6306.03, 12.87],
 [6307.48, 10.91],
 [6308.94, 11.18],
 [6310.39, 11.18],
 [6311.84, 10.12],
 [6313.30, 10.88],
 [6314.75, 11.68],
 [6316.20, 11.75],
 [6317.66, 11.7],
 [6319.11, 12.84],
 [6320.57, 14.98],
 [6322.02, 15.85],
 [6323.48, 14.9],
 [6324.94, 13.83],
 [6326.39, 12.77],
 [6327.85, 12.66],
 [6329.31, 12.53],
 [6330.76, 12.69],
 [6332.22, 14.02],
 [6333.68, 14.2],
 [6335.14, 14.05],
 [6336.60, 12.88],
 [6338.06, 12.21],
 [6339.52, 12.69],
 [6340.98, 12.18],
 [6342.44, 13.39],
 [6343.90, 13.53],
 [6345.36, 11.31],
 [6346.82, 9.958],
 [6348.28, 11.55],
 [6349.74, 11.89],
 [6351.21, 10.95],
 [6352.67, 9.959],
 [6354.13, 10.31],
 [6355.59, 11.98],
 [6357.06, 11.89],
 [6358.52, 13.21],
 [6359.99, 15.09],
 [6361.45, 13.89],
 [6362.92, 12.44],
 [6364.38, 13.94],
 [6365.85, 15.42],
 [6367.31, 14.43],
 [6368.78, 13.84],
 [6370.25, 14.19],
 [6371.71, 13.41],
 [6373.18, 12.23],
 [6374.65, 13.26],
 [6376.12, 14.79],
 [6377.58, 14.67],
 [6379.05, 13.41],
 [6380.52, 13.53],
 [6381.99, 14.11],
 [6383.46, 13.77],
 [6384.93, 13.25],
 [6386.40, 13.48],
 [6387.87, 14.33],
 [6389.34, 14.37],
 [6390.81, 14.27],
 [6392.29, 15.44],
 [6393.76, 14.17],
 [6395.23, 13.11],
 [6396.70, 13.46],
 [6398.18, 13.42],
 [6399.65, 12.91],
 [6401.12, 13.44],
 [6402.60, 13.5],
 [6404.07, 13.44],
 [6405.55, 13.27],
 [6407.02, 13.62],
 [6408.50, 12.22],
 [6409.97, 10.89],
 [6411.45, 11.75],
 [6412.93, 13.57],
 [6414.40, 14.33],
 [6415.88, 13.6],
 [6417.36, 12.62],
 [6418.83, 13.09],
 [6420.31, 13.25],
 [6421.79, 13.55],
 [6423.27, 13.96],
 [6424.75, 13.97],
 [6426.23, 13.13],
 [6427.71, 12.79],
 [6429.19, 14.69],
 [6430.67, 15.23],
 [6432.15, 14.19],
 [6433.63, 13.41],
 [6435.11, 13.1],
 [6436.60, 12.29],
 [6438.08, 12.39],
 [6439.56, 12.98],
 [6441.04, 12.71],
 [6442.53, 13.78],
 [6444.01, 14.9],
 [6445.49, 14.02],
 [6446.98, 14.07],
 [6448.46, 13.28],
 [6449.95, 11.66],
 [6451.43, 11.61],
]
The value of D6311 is 0.06 mag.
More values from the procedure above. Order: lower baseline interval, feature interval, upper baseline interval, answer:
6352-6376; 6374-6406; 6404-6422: -0.06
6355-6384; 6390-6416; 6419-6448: 0.02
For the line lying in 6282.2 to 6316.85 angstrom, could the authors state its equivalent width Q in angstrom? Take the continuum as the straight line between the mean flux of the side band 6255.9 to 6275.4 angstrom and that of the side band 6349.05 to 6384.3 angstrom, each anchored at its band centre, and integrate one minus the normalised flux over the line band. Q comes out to 2.41 angstrom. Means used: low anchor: 12.8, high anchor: 13.2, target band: 12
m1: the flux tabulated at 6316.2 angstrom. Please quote 11.75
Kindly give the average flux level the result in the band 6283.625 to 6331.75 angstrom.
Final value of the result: 12.4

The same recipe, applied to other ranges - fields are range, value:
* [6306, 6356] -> 12.3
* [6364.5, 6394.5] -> 14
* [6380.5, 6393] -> 14.1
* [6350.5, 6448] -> 13.4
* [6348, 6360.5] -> 11.8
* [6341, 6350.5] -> 12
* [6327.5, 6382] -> 13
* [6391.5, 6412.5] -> 13.2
